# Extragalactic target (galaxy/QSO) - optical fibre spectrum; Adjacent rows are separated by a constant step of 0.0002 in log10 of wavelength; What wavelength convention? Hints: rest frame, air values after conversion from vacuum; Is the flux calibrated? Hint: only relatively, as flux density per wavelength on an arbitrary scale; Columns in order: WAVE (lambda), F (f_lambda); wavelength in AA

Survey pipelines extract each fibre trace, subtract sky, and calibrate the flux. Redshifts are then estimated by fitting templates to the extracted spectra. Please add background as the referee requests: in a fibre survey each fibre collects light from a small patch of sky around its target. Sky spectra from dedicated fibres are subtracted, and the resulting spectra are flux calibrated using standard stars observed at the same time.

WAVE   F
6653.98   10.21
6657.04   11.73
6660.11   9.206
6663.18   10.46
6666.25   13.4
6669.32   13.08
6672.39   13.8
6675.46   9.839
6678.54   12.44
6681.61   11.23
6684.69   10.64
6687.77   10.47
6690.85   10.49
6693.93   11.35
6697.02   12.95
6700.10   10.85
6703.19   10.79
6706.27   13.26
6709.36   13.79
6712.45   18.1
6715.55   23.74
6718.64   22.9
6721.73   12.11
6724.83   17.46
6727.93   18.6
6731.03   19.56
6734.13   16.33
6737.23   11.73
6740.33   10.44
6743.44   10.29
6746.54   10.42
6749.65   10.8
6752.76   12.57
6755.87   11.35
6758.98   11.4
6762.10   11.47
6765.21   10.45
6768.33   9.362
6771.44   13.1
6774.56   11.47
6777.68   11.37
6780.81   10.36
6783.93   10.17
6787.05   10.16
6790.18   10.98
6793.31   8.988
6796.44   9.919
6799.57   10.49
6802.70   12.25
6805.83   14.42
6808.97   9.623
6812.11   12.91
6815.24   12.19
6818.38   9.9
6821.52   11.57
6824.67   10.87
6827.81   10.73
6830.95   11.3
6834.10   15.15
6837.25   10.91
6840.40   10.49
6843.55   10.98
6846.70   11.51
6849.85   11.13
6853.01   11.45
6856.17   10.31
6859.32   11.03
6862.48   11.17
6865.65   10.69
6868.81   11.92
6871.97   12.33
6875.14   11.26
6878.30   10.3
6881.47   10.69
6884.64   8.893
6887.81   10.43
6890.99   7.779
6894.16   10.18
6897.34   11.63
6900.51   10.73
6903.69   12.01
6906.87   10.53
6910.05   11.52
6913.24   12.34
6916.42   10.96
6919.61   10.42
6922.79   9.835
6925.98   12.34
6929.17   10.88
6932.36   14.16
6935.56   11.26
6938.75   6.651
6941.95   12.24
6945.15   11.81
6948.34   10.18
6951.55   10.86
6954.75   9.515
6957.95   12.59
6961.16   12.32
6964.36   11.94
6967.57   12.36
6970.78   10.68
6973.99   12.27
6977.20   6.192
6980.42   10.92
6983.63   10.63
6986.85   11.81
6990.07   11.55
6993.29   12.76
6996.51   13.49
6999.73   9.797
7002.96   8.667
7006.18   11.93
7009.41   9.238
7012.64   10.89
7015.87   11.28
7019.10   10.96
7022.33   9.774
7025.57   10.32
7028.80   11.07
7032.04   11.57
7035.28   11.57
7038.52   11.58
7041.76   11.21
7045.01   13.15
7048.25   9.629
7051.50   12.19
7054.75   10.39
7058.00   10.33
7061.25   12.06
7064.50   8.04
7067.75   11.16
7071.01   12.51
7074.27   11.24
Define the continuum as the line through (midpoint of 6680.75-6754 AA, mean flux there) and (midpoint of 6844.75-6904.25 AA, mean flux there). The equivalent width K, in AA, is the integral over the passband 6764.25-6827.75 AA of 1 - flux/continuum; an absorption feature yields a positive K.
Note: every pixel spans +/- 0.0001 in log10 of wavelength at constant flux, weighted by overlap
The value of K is 6.5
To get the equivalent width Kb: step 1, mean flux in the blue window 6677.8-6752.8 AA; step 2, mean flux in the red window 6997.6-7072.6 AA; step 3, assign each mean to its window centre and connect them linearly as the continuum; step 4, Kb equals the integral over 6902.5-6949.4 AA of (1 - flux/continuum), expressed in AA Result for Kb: 2.8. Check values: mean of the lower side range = 13.8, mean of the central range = 11.1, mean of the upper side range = 10.9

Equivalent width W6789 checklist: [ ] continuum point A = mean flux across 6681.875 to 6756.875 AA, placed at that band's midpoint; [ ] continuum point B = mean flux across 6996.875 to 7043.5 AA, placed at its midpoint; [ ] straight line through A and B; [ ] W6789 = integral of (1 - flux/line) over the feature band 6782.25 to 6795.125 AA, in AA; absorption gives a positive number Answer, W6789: 3.0 AA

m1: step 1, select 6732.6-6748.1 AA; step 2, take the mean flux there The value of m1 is 11.8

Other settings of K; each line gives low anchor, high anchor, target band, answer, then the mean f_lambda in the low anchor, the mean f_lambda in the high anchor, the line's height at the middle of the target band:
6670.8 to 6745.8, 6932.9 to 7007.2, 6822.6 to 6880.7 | 4.7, 13.8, 11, 12.3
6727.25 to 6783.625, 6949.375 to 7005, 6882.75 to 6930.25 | 3.0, 12.1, 11.1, 11.4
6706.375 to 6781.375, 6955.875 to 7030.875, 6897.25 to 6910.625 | 0.9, 13.7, 11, 12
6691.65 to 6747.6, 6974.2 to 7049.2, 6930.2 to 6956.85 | 2.1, 14.7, 10.9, 11.8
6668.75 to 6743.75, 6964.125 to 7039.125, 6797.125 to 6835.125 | 3.3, 13.9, 10.9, 12.8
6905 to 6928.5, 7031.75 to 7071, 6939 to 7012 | 0.9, 11.1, 11.1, 11.1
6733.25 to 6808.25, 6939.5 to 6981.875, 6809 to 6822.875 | -0.3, 11.2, 11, 11.1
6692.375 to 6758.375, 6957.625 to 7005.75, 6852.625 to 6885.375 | 4.1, 14.2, 11.2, 12.5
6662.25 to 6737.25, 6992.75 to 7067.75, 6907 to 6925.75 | 1.5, 14.1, 10.9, 12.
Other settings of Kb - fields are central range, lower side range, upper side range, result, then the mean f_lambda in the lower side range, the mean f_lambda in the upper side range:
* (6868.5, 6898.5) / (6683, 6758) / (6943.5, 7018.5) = 4.0 AA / 13.8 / 11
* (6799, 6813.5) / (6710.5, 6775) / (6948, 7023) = 1.3 AA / 14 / 11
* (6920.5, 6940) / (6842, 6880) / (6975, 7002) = 0.2 AA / 11.2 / 10.9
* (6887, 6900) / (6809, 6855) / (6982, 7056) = 1.5 AA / 11.4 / 11.1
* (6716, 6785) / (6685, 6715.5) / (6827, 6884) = -3.6 AA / 12.9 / 11.3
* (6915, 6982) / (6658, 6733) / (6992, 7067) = 3.8 AA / 13.8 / 10.9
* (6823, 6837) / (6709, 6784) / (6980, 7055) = 1.0 AA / 13.6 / 11.1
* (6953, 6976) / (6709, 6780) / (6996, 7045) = -0.1 AA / 13.8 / 10.9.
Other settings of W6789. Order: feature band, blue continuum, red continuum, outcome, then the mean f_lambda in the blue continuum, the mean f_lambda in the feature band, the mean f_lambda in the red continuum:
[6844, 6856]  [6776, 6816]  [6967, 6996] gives -0.2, 11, 11.2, 11.1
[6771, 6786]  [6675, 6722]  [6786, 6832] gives 0.8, 13.6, 11.1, 11.1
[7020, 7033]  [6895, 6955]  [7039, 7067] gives 0.3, 11.1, 10.7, 10.9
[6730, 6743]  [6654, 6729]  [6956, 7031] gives -0.9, 13.4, 14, 11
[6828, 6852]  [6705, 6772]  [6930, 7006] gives 2.2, 14.1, 11.6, 11.1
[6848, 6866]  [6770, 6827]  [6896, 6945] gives 0.3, 11.1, 11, 11.2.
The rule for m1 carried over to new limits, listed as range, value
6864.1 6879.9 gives 11.3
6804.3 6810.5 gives 12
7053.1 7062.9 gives 10.9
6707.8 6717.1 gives 18.5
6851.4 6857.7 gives 10.9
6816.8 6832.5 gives 10.9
